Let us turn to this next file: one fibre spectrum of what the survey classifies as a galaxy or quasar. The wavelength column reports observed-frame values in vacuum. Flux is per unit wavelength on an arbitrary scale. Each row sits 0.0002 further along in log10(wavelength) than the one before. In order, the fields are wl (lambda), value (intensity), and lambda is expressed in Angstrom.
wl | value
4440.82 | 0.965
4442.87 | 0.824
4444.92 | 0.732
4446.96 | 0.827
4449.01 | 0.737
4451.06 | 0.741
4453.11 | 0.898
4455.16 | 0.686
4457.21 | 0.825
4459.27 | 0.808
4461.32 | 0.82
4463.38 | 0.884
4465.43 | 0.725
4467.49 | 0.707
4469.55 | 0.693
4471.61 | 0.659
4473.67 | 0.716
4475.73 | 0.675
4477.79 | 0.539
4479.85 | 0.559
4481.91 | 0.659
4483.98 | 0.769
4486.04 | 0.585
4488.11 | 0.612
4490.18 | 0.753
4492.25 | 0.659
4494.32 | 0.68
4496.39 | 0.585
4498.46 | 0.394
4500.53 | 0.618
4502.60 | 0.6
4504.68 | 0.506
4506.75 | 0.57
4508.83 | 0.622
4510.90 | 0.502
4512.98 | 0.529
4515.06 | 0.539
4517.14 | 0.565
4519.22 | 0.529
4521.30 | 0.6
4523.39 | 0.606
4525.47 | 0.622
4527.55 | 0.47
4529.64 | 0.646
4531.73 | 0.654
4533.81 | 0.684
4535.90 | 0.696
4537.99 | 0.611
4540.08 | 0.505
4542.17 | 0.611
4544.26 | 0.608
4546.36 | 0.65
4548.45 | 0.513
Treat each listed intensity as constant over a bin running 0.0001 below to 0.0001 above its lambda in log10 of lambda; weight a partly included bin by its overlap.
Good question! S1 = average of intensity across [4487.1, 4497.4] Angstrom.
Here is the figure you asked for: 0.658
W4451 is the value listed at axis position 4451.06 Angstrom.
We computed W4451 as 0.741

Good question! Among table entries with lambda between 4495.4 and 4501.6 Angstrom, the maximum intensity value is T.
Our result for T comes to 0.618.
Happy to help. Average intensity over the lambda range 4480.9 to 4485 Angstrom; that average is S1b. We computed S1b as 0.713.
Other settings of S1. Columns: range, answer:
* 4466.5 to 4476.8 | 0.689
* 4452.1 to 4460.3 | 0.804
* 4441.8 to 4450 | 0.781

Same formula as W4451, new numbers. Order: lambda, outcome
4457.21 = 0.825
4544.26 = 0.608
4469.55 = 0.693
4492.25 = 0.659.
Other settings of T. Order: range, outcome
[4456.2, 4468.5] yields 0.884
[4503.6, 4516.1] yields 0.622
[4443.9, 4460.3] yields 0.898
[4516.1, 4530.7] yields 0.646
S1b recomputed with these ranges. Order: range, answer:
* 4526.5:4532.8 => 0.591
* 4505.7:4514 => 0.556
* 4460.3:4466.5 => 0.809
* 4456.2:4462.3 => 0.817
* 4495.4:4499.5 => 0.489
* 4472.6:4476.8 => 0.694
